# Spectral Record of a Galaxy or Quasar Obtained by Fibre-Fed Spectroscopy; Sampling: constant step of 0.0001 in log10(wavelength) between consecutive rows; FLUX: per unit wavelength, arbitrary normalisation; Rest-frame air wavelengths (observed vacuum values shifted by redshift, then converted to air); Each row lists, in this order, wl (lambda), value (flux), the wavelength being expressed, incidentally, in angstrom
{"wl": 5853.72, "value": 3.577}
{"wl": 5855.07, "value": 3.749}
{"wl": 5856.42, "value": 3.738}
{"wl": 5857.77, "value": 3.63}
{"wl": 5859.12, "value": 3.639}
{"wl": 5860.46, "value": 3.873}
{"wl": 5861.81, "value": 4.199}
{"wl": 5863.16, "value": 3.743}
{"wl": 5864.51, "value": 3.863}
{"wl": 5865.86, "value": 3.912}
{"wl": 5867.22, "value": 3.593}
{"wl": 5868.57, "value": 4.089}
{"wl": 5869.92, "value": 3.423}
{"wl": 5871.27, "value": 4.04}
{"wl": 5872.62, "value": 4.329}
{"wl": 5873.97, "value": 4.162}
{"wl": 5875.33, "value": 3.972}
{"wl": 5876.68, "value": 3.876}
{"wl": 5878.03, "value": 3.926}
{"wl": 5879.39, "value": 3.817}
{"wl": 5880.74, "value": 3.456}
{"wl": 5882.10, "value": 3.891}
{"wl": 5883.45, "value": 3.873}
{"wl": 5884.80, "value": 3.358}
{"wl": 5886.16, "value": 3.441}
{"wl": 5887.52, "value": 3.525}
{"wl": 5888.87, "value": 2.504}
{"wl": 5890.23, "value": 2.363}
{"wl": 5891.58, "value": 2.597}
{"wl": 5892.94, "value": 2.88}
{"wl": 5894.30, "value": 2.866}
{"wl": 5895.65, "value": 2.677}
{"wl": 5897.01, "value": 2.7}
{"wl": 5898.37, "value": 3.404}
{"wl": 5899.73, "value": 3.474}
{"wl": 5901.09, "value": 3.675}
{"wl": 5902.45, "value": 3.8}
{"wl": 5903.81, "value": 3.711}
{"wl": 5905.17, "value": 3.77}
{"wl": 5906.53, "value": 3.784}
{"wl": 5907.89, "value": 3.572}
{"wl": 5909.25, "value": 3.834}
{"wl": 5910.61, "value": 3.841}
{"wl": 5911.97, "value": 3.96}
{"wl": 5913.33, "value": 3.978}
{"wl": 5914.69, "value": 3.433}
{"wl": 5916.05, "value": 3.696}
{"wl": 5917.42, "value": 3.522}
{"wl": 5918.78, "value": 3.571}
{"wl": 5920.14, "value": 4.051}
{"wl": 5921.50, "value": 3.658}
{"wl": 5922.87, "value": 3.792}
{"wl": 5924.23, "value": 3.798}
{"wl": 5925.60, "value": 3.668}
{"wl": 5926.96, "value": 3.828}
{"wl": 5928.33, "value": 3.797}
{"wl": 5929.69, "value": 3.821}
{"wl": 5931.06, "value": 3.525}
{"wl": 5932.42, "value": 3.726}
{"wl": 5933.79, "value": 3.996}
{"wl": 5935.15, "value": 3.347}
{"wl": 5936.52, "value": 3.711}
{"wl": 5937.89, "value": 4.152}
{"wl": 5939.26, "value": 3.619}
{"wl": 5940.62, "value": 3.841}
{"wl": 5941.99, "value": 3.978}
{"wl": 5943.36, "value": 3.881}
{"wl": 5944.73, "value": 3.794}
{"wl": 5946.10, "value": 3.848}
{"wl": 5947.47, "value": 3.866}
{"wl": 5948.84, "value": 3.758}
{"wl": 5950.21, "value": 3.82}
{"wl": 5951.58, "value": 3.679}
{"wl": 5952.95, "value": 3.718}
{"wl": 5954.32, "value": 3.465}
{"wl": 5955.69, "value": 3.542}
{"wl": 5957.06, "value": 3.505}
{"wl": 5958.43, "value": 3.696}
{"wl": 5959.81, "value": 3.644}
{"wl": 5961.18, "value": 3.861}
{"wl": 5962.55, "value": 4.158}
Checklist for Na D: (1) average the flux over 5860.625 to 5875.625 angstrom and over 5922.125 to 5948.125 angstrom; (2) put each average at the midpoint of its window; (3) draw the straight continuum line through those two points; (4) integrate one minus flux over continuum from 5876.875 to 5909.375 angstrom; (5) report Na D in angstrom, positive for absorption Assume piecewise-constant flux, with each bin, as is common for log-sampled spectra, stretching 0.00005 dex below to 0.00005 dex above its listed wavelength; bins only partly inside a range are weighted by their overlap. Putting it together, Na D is 4.26 angstrom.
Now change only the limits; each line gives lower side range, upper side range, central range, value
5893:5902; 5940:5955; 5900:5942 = -3.9 angstrom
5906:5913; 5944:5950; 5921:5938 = 0.3 angstrom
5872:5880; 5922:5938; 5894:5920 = 2.0 angstrom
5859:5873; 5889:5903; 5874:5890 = -0.8 angstrom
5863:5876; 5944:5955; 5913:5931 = 0.4 angstrom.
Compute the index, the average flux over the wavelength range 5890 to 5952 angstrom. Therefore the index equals 3.62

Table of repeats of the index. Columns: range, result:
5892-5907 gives 3.32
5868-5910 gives 3.51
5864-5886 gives 3.84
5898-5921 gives 3.71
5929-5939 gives 3.75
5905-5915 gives 3.79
